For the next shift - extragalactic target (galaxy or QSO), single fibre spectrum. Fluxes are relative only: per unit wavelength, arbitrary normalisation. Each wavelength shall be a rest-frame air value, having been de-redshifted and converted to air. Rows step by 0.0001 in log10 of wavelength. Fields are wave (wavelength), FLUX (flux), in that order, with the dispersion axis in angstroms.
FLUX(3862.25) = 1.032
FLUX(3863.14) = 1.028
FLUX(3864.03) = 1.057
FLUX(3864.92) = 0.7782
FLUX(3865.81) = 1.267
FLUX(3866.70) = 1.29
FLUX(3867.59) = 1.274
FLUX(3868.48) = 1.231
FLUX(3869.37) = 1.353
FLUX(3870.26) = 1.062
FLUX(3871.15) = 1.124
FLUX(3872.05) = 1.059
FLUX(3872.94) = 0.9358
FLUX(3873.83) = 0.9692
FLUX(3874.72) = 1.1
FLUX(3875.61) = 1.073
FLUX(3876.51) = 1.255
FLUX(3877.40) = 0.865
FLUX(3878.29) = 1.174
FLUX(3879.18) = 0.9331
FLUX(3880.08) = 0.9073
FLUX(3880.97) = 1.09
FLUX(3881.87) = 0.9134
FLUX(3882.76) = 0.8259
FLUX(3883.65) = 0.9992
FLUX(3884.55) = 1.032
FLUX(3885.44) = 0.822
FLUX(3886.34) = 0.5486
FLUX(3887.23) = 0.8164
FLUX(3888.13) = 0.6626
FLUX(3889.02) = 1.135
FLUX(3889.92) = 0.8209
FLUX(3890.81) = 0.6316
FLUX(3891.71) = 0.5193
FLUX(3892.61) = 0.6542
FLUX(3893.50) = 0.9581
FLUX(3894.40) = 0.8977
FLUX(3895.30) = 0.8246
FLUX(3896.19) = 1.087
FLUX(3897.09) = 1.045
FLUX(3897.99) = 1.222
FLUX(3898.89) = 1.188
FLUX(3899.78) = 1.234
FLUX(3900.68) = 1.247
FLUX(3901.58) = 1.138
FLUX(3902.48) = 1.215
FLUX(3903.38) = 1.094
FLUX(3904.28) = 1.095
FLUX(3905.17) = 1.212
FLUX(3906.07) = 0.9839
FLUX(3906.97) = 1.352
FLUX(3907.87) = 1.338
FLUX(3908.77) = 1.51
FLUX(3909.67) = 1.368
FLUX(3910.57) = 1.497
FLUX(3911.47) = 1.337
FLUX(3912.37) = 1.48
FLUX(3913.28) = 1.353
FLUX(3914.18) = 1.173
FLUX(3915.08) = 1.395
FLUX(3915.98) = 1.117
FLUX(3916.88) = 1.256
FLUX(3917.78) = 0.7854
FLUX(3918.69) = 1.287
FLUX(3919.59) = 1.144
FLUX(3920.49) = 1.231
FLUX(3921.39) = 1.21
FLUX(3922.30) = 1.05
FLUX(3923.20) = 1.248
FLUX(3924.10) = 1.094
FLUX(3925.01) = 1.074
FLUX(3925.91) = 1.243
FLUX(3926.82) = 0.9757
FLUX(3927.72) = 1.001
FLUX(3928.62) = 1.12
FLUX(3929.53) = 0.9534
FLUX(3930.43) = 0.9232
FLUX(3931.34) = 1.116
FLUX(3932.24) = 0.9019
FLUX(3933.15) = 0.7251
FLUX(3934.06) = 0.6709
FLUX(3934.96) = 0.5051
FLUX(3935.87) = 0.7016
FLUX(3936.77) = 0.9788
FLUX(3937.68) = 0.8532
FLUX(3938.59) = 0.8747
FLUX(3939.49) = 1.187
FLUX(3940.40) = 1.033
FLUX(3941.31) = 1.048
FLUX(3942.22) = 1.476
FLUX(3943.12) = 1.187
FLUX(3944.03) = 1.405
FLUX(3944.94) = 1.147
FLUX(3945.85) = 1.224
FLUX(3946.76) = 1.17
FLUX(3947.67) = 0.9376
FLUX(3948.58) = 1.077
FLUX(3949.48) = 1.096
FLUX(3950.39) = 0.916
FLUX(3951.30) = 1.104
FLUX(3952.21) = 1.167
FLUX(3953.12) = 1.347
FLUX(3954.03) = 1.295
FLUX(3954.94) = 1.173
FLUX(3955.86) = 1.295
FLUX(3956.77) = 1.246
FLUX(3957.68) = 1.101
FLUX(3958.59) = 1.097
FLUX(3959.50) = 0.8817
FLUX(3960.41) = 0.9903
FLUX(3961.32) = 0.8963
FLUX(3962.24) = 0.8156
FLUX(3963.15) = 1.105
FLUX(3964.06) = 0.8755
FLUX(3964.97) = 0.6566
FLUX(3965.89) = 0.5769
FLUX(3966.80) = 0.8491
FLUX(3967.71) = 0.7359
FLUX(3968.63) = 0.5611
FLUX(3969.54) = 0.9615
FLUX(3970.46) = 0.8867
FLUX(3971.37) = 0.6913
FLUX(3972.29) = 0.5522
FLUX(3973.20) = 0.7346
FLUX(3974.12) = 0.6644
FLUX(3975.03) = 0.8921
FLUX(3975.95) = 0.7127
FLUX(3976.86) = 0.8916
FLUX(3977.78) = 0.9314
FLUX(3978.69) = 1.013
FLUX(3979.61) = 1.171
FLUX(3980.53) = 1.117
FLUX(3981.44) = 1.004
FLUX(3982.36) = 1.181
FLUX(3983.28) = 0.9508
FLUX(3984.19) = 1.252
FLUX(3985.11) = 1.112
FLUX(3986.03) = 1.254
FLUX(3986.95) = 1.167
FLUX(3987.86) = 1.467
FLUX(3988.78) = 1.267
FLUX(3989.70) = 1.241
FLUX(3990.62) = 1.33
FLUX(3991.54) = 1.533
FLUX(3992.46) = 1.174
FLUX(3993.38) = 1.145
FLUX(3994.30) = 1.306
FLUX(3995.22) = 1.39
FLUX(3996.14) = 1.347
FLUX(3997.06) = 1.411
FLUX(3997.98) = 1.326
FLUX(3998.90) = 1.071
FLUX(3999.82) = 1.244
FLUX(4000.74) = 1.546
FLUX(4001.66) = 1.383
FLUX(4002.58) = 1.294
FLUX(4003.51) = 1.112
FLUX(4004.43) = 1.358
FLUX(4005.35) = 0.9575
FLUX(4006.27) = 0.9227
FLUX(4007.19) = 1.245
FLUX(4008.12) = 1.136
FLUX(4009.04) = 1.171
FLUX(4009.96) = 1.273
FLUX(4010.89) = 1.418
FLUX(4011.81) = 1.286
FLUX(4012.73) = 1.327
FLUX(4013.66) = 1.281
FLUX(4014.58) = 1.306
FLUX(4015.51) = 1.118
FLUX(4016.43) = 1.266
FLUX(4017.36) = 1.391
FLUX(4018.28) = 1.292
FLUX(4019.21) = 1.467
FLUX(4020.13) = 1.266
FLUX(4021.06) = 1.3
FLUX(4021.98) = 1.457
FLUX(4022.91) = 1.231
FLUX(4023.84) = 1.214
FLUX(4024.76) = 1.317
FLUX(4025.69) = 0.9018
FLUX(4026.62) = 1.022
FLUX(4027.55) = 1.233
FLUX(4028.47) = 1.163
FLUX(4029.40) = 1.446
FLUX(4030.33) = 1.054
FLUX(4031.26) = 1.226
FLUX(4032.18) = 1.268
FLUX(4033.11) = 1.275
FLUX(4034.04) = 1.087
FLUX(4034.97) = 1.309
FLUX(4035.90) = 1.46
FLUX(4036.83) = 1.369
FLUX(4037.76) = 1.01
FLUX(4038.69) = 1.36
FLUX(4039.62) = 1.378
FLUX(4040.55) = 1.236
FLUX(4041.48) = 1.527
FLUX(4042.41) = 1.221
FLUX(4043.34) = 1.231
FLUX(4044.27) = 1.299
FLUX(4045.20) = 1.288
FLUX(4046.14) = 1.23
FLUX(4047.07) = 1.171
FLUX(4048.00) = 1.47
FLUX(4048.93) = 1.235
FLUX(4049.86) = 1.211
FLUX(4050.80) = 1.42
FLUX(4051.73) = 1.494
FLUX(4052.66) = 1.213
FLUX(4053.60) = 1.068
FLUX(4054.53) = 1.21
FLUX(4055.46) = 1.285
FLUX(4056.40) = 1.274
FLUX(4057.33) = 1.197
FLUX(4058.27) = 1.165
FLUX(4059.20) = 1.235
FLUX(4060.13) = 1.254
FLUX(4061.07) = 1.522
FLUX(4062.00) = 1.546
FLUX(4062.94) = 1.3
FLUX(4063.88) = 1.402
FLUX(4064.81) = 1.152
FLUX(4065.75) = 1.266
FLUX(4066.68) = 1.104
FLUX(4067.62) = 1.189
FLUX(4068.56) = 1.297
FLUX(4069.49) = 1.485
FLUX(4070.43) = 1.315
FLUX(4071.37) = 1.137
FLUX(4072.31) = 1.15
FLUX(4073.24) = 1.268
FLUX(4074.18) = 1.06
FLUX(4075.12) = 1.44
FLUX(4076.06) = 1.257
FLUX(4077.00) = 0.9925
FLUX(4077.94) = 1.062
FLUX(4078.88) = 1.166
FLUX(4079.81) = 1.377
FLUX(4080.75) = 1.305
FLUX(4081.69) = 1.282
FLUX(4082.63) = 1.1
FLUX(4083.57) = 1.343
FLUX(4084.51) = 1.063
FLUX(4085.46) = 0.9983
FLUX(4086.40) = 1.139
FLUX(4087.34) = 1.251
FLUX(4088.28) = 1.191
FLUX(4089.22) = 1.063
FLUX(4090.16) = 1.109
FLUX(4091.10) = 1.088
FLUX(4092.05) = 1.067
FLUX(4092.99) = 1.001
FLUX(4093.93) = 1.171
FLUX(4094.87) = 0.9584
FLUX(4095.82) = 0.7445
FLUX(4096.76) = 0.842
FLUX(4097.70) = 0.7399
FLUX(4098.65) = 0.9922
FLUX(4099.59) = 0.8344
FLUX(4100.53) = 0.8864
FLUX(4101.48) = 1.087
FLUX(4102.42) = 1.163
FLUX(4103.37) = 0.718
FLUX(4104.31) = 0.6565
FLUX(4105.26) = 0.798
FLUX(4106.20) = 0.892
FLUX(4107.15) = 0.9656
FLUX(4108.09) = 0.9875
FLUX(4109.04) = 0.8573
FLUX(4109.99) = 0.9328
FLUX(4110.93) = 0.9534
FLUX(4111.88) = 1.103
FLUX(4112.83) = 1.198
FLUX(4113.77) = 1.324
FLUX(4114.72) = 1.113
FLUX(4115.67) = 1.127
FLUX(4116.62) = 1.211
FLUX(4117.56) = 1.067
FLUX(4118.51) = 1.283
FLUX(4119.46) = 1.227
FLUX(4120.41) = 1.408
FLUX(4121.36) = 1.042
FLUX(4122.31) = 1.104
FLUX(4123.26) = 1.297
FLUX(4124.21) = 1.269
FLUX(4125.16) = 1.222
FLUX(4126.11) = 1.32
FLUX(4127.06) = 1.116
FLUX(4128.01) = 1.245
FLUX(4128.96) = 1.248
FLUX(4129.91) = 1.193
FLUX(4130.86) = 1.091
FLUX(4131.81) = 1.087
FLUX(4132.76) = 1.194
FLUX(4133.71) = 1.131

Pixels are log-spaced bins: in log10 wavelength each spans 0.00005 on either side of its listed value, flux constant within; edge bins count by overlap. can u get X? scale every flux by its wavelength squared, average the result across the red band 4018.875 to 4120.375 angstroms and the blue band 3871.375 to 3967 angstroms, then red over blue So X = 1.2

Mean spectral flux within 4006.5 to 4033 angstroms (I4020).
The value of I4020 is 1.25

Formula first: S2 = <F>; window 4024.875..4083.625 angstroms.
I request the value 1.25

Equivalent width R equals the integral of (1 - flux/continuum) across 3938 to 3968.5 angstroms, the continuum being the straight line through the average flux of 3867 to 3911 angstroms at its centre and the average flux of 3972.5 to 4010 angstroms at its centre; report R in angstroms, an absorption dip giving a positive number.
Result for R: 1.7 angstroms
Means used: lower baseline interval 1.05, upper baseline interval 1.16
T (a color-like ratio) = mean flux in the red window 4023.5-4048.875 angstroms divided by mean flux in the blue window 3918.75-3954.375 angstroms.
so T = 1.2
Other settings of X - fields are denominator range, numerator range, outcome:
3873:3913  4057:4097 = 1.24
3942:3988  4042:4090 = 1.29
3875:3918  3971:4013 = 1.13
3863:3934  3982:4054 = 1.25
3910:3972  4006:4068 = 1.27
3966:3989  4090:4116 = 1.09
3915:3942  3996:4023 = 1.30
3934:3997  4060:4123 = 1.14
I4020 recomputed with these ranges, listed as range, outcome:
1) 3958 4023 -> 1.12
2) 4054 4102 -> 1.16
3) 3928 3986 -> 0.982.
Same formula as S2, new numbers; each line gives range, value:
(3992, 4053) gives 1.27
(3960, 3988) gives 0.919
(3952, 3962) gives 1.13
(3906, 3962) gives 1.12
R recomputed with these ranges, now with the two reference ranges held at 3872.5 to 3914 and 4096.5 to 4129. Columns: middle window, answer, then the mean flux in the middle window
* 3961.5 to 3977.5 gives 4.2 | 0.778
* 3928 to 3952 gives 0.9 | 1.01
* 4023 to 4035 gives -1.5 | 1.19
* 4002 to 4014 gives -1.8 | 1.21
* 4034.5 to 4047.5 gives -2.9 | 1.29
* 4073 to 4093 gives -2.0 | 1.17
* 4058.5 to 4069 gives -2.3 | 1.29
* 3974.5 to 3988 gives -0.1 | 1.06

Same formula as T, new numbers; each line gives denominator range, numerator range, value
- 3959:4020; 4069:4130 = 1.00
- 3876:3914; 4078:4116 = 0.98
